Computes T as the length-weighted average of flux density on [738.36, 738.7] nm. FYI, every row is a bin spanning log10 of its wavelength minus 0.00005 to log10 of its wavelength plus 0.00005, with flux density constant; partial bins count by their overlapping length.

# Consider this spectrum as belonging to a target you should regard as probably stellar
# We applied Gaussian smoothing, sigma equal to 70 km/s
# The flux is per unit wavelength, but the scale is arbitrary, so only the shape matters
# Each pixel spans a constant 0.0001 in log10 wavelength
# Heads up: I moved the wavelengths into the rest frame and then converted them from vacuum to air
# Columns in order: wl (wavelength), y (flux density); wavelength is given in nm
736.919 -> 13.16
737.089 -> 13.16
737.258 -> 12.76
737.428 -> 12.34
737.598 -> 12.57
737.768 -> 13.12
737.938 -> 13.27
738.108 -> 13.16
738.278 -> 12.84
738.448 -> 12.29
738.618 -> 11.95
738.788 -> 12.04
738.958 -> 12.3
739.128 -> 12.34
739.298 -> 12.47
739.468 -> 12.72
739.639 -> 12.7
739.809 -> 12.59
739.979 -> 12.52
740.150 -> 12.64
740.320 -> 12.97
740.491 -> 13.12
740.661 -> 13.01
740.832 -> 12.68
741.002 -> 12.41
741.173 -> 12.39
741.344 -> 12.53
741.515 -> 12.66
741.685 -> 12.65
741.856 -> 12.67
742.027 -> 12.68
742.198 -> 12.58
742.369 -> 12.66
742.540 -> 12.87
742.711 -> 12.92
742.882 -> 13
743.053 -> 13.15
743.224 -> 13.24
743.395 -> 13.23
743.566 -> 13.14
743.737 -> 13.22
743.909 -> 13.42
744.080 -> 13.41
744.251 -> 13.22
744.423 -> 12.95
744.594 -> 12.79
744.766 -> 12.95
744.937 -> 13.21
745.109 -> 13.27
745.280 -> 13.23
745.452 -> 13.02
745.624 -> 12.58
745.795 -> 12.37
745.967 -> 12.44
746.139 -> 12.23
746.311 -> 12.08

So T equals 12.1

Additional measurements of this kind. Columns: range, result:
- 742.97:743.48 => 13.2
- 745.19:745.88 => 12.8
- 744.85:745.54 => 13.2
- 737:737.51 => 12.8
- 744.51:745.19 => 13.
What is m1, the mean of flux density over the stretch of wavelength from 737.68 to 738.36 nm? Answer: 13.1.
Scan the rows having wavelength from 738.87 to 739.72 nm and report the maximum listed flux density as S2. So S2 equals 12.72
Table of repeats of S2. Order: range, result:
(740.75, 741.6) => 12.68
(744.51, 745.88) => 13.27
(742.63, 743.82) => 13.24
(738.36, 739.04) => 12.3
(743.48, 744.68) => 13.42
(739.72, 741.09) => 13.12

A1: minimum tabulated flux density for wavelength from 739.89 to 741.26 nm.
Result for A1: 12.39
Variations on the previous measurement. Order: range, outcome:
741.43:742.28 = 12.58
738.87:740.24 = 12.3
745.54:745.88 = 12.37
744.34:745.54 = 12.79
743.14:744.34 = 13.14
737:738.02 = 12.34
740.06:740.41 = 12.64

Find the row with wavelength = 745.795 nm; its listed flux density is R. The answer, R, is 12.37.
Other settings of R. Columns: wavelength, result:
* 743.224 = 13.24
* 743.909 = 13.42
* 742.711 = 12.92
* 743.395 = 13.23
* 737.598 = 12.57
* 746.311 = 12.08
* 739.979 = 12.52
